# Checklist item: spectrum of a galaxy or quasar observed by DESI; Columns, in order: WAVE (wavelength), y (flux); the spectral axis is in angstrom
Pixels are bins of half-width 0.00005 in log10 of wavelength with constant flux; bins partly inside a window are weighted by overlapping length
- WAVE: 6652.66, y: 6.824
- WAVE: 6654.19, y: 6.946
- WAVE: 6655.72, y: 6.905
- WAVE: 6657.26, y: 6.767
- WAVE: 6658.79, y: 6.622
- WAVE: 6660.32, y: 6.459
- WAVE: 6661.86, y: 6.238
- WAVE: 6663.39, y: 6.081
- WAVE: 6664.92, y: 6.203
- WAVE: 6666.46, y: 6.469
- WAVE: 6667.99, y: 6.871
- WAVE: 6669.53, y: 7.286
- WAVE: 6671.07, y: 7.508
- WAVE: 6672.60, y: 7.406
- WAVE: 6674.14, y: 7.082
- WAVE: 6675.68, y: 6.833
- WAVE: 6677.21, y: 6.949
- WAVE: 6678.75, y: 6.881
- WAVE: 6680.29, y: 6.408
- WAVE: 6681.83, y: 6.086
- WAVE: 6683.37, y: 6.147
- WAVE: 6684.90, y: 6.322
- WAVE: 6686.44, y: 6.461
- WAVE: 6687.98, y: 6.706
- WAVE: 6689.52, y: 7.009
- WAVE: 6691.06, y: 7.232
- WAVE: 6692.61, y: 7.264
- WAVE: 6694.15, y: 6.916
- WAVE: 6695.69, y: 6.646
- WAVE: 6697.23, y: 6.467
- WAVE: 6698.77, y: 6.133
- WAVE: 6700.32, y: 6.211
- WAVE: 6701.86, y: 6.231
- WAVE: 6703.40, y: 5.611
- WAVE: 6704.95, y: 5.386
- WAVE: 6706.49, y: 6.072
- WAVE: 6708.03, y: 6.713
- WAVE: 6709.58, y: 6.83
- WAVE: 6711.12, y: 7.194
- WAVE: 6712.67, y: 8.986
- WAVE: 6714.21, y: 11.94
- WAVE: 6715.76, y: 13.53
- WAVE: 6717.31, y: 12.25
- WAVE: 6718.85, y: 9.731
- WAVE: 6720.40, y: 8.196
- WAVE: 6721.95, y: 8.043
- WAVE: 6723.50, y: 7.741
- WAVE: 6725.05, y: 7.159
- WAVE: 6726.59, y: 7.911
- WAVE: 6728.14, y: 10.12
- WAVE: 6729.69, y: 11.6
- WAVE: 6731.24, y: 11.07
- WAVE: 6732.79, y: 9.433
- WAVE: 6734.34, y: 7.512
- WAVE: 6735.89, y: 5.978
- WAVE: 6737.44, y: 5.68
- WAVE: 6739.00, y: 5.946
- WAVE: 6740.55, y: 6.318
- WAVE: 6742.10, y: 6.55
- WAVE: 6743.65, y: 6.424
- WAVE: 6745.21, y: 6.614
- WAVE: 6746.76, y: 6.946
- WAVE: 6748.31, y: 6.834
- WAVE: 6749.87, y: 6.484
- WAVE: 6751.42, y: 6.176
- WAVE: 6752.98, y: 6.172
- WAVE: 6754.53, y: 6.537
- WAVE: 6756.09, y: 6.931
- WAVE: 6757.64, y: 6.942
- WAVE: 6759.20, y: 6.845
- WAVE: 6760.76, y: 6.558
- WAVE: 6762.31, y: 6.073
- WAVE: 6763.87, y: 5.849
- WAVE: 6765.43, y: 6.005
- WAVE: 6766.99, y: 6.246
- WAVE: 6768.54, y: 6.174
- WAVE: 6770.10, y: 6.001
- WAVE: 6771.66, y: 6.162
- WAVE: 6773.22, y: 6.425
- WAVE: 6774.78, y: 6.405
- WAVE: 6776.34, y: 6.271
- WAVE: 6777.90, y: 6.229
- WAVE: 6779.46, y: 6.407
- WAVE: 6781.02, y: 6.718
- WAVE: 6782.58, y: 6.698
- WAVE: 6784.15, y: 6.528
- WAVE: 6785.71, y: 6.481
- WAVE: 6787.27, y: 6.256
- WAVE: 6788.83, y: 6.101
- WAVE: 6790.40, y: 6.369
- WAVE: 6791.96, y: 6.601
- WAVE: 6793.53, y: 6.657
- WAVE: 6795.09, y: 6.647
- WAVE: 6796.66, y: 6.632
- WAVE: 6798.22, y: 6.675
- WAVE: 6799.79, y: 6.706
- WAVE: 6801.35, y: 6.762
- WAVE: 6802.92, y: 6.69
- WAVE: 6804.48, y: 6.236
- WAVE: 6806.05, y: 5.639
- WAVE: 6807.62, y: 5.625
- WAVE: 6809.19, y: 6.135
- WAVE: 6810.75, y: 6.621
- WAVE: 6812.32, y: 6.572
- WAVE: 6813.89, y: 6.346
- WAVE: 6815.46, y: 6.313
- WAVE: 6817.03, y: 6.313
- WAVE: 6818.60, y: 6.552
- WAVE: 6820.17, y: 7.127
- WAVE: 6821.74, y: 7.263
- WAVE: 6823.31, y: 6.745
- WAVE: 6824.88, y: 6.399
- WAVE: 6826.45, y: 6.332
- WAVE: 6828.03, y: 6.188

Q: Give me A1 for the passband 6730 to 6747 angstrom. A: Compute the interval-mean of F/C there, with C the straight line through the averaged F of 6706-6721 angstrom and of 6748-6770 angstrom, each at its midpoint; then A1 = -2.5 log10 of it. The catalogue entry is 0.06 mag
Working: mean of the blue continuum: 9.22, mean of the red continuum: 6.39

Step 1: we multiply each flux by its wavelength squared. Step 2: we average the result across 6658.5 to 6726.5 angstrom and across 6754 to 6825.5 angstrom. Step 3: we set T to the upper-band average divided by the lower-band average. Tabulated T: 0.9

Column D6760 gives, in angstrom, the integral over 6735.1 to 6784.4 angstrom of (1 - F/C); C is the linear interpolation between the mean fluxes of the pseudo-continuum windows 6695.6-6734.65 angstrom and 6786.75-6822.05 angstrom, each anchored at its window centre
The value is 6.6 angstrom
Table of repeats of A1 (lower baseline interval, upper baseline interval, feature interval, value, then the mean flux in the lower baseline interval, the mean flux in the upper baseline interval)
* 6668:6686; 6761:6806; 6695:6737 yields -0.22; 6.81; 6.38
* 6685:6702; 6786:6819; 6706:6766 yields -0.17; 6.66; 6.4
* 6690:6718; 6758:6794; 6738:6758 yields 0.05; 7.62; 6.35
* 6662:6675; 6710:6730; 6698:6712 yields 0.35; 6.83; 9.48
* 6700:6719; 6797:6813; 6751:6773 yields 0.14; 8.21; 6.38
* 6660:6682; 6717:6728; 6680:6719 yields 0.07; 6.74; 8.65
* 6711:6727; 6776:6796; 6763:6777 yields 0.16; 9.45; 6.46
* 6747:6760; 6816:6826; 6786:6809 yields 0.05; 6.63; 6.71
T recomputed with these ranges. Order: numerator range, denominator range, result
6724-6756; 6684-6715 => 1.08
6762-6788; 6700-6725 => 0.78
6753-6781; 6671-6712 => 0.98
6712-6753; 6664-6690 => 1.24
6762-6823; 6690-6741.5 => 0.83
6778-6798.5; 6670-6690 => 0.99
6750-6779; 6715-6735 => 0.67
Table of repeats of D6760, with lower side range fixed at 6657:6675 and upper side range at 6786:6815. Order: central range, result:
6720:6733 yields -4.82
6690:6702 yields 0.01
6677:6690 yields 0.35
